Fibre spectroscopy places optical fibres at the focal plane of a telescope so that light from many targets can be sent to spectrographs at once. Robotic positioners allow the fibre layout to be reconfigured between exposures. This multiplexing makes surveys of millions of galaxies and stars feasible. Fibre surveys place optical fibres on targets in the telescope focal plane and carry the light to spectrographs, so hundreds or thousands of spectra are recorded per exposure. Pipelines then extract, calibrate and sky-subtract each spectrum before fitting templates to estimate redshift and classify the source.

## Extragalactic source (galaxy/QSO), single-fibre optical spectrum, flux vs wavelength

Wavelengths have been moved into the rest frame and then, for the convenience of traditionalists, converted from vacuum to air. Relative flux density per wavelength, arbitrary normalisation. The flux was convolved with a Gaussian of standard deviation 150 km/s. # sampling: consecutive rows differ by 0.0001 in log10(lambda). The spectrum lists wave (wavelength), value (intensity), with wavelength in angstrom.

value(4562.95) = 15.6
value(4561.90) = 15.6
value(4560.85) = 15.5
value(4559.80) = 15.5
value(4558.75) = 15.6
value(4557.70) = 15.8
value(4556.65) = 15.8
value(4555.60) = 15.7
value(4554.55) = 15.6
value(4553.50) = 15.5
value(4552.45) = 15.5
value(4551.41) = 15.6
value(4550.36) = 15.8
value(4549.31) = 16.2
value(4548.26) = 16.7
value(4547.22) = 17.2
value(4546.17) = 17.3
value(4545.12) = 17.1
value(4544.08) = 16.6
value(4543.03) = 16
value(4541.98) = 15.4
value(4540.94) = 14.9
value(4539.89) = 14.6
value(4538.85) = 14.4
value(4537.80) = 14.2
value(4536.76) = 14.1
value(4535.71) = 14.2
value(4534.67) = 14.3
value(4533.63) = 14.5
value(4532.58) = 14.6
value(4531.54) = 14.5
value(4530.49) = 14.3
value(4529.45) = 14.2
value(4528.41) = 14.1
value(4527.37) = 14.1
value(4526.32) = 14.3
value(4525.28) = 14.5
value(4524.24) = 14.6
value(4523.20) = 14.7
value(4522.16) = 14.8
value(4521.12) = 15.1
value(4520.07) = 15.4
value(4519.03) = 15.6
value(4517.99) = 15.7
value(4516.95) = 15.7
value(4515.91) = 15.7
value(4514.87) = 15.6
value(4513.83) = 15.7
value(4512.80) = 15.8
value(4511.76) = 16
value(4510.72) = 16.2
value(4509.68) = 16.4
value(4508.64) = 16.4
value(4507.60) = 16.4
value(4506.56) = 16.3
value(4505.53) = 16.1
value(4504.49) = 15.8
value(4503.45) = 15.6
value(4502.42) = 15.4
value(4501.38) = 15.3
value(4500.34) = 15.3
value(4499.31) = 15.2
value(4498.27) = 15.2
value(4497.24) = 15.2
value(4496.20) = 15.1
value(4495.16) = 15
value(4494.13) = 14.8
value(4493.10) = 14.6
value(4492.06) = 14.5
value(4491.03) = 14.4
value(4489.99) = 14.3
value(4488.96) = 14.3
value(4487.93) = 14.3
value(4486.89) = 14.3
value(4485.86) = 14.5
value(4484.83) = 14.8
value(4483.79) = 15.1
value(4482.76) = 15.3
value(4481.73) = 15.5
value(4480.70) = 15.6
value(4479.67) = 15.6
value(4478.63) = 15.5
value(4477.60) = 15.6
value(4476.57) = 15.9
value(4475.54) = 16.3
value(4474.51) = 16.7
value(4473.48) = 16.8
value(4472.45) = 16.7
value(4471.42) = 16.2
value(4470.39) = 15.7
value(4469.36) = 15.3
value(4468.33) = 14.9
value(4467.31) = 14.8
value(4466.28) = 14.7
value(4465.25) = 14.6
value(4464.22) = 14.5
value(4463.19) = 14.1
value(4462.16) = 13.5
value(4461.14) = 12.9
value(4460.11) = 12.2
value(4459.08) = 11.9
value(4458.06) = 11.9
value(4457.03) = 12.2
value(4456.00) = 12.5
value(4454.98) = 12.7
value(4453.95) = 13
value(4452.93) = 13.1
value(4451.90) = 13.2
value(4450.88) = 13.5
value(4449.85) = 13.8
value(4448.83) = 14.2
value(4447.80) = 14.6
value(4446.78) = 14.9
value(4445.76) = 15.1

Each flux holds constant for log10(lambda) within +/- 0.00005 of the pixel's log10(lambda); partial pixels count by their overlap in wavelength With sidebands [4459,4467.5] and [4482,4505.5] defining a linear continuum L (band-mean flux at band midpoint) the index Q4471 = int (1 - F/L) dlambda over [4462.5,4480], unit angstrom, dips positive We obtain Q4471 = -1.8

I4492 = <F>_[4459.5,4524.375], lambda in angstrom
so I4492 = 15.2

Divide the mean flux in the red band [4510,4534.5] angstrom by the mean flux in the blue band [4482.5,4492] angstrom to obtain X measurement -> 1.03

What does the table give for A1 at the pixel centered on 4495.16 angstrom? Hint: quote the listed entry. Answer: 15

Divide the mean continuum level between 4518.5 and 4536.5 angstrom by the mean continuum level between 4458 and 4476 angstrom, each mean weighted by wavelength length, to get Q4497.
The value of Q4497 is 0.99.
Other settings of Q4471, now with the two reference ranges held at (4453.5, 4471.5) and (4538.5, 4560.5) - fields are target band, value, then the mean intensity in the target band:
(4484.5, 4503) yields -0.4 angstrom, 14.8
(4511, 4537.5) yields 0.6 angstrom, 14.9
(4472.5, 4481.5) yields -1.3 angstrom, 16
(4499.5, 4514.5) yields -1.1 angstrom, 15.9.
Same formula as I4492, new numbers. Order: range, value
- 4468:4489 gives 15.5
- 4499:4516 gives 15.9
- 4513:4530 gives 15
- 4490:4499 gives 14.8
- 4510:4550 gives 15.2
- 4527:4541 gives 14.3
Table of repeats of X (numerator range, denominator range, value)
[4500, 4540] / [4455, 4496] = 1.03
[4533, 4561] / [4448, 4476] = 1.10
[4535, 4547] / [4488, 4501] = 1.04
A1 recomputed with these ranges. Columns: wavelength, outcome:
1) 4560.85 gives 15.5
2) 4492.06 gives 14.5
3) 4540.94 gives 14.9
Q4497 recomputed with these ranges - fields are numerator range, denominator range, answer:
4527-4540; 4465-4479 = 0.91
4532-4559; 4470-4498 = 1.01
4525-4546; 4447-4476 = 1.04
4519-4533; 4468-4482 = 0.92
